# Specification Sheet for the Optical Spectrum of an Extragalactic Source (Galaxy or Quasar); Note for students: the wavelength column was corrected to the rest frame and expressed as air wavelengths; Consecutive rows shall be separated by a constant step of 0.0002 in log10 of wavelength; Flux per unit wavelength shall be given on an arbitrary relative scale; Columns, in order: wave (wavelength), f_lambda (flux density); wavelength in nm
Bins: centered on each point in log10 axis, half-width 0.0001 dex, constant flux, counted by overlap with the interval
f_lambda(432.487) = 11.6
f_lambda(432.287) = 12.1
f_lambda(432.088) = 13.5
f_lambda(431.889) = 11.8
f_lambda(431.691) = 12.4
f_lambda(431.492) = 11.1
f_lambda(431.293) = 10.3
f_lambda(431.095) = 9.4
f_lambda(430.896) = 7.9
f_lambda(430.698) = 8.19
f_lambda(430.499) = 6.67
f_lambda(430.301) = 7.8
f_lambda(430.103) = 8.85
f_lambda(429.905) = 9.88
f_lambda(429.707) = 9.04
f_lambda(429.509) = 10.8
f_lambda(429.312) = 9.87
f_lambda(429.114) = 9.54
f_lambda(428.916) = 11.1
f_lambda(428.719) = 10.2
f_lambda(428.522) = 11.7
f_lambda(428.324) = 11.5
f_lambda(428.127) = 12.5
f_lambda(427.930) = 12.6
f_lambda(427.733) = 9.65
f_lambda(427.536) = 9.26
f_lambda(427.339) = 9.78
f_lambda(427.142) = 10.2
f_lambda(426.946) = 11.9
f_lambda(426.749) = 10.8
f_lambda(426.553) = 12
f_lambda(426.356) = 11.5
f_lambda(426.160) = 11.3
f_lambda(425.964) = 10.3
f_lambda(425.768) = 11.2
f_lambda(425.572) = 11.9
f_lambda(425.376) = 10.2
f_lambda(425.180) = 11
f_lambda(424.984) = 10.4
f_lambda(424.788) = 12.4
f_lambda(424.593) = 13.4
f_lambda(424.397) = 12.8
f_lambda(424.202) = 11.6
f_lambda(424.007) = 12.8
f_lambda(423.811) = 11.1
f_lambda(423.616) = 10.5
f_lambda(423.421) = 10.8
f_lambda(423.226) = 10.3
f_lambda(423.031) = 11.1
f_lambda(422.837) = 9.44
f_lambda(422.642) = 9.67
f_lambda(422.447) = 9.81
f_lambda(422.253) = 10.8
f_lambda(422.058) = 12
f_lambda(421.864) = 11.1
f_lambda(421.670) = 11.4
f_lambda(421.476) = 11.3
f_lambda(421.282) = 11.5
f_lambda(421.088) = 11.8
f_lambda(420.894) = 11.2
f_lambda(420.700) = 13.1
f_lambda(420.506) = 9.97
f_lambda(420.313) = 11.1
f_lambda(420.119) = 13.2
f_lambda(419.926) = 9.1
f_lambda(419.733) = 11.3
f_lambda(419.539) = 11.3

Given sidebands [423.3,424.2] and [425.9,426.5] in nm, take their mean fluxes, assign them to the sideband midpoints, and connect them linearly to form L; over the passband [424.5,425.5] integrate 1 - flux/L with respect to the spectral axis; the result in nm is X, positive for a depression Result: -0.02 nm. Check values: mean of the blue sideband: 11.3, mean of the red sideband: 11.1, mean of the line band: 11.5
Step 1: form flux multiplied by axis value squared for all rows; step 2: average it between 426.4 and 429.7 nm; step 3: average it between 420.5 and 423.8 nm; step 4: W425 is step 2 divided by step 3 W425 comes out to 1.01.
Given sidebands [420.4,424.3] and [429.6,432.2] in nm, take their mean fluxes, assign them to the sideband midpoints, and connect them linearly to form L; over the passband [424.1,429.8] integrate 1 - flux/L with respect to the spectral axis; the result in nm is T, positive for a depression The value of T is -0.37 nm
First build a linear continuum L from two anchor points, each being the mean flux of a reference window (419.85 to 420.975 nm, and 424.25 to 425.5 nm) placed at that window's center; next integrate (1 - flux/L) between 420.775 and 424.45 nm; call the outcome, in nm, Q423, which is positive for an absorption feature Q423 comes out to 0.13 nm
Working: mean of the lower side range 11.3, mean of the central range 11.1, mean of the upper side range 11.7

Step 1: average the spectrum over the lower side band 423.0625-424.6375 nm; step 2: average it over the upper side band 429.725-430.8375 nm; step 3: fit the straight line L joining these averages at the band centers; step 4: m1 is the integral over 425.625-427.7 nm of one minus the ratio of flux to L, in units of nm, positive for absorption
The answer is -0.13 nm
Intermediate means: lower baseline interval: 11.6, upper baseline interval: 8.32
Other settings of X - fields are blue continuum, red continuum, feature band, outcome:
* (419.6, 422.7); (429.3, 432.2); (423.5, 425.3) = -0.17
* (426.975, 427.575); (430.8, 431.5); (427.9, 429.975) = -0.20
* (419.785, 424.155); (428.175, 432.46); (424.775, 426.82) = -0.09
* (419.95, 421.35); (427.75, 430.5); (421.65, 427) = -0.10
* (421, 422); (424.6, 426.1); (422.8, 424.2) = 0.04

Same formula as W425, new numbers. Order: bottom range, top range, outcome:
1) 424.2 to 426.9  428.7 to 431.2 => 0.81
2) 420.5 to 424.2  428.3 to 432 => 0.93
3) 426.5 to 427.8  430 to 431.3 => 0.81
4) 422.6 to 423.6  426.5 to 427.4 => 1.08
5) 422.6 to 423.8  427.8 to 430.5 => 1.02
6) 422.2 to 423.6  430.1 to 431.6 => 0.89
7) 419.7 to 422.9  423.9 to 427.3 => 1.06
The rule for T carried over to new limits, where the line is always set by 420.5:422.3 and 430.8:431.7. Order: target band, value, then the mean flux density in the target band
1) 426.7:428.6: -0.08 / 11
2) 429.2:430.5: 0.13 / 9.17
